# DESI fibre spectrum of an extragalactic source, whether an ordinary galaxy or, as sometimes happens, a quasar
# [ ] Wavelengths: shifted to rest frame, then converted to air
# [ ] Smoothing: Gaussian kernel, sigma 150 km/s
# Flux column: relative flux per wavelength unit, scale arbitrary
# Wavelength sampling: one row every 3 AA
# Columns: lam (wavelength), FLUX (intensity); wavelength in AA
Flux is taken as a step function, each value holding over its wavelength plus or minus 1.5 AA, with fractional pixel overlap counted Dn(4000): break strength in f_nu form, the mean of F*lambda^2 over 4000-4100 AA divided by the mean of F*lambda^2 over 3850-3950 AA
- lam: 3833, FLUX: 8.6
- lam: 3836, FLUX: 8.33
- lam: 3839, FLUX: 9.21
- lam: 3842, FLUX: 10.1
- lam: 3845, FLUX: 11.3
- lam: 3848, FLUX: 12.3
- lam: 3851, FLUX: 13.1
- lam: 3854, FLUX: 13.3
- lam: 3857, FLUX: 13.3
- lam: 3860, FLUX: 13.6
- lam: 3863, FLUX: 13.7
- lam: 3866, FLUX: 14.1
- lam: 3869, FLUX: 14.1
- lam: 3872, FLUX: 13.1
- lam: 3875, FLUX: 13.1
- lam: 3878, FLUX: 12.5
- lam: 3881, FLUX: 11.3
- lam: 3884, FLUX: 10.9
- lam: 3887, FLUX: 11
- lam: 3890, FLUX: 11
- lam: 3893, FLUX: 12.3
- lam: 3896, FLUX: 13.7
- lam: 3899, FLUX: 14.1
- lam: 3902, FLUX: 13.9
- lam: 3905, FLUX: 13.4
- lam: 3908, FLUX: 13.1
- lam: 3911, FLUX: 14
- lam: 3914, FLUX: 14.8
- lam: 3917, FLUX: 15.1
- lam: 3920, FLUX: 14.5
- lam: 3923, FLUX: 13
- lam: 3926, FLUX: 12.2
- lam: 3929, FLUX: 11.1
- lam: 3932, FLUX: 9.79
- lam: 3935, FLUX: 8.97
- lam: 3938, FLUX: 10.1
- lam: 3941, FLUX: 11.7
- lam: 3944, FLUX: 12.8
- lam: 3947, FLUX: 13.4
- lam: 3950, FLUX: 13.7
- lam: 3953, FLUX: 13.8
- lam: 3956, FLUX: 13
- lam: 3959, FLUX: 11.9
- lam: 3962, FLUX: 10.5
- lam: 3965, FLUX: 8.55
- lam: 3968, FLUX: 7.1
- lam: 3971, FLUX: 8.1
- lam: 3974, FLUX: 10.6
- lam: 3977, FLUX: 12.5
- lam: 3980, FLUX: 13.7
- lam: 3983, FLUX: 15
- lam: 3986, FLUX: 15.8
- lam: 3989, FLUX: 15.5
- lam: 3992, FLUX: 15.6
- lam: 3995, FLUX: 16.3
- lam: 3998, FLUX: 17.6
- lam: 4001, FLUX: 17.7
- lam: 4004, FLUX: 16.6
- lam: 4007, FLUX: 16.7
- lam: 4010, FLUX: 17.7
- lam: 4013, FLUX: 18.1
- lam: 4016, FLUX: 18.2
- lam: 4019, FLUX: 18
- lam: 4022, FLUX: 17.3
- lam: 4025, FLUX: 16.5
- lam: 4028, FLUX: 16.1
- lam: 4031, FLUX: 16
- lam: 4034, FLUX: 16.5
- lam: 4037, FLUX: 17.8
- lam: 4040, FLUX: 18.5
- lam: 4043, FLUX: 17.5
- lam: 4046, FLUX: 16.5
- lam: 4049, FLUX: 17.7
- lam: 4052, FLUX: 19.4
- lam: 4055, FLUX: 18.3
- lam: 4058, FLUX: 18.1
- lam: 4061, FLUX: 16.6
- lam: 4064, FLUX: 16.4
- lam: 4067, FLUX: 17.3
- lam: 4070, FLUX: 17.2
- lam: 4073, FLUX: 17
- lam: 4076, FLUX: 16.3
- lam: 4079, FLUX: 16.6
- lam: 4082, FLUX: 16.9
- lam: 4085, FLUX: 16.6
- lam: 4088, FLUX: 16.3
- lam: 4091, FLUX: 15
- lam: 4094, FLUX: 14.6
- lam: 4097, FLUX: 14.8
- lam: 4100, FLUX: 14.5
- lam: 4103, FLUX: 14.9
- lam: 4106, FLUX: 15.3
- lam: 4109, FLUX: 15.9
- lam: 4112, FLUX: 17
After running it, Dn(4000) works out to 1.43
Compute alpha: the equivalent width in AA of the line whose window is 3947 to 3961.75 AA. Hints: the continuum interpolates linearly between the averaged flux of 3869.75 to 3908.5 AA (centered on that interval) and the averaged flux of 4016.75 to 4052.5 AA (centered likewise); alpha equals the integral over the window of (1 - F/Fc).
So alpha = 1.8 AA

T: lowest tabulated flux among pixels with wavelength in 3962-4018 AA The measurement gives 7.1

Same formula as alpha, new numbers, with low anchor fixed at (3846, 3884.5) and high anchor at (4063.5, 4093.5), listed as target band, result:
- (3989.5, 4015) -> -2.9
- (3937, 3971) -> 7.2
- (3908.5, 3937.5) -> 2.9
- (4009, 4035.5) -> -2.7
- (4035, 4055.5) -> -2.5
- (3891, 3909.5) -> 0.3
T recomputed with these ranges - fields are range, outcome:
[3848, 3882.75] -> 11.3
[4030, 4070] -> 16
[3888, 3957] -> 8.97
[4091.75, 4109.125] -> 14.5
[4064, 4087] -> 16.3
